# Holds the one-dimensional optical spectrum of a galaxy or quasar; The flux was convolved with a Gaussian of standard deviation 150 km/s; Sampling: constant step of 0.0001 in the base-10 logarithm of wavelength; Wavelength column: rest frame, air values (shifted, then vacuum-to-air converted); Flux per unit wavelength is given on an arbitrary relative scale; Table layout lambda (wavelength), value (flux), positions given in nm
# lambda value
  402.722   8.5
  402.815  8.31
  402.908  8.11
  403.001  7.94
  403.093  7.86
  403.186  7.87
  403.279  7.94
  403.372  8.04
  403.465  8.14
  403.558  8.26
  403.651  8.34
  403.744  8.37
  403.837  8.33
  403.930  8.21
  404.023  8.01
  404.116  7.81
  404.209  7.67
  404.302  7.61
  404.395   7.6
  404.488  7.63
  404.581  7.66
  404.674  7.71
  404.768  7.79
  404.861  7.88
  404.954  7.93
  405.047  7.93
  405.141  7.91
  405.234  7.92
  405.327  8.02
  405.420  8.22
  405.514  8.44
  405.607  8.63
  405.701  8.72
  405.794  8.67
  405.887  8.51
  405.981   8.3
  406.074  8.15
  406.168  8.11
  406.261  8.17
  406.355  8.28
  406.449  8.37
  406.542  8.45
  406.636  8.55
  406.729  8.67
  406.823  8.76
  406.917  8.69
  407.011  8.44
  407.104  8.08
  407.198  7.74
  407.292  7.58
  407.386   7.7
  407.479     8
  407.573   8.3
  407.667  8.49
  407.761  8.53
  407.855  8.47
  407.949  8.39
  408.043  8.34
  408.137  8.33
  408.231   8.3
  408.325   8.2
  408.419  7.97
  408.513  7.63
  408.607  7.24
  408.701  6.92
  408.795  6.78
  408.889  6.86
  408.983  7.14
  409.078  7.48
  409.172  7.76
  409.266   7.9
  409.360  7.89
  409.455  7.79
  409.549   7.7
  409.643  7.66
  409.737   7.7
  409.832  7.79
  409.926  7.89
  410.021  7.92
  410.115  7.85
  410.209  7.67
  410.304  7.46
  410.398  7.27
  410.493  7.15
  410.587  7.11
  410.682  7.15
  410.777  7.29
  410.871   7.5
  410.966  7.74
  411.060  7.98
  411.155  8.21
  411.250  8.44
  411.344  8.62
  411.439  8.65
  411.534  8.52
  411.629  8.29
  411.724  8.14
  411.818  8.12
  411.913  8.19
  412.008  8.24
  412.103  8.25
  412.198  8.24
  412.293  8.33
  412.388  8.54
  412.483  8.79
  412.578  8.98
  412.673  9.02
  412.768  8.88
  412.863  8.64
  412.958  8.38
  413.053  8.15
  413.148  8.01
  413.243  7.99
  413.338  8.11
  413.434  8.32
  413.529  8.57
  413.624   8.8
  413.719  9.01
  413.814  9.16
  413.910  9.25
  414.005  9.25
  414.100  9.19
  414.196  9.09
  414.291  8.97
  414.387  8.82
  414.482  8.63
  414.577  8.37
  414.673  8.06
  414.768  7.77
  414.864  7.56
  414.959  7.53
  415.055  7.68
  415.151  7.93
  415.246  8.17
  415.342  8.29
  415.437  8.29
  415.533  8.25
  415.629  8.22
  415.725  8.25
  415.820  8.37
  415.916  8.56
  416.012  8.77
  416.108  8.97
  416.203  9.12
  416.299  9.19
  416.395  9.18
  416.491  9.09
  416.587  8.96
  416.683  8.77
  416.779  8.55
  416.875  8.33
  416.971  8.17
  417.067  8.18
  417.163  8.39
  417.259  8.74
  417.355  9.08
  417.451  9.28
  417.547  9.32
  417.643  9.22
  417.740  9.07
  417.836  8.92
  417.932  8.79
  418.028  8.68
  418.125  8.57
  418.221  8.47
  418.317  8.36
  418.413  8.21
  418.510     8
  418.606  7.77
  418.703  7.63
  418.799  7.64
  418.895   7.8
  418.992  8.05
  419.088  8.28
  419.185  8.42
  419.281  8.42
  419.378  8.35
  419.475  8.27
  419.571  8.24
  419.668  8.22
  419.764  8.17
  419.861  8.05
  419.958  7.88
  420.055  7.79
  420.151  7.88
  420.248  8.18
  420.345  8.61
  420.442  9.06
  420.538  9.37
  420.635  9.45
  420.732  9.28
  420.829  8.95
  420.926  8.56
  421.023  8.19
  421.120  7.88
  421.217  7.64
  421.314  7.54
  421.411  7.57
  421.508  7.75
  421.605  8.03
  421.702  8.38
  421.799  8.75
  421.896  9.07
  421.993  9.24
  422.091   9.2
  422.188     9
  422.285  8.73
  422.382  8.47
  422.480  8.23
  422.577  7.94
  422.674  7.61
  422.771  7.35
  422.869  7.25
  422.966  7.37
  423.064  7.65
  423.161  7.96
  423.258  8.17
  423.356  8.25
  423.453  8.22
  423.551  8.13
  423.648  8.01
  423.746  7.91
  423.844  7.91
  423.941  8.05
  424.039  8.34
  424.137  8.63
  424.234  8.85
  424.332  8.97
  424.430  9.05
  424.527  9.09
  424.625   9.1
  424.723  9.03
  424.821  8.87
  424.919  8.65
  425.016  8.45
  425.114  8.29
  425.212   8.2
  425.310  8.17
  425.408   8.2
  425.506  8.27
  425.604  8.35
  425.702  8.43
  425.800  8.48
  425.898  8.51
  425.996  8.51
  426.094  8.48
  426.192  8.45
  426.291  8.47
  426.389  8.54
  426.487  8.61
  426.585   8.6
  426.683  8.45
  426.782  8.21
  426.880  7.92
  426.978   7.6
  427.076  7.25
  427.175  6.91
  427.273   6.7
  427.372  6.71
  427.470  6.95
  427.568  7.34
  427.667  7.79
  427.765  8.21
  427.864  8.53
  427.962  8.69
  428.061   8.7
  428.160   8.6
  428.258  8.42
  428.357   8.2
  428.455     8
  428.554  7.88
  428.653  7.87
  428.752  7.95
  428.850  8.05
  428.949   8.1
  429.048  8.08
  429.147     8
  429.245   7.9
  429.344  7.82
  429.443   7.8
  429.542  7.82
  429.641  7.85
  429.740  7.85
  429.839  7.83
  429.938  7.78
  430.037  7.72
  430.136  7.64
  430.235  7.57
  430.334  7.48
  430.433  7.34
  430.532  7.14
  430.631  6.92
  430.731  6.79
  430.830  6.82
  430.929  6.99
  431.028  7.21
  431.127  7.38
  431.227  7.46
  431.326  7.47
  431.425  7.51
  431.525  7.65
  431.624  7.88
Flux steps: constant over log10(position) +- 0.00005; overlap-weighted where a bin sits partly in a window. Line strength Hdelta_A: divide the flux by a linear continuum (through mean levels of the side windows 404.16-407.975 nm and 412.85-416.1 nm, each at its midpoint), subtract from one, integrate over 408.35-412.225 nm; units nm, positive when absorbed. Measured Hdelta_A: 0.25 nm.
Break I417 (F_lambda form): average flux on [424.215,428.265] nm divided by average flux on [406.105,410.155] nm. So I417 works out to 1.0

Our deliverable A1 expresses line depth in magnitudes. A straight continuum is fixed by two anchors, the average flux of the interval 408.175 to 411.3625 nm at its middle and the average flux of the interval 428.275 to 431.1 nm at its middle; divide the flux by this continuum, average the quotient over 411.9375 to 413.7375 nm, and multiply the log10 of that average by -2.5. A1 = -0.11 mag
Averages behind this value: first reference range 7.64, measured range 8.47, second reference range 7.66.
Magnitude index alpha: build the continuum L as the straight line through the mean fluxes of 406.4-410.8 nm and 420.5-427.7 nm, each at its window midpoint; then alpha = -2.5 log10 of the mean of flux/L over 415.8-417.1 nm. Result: -0.09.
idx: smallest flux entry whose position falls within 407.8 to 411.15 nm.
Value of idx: 6.78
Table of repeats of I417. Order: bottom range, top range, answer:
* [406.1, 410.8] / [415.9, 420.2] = 1.08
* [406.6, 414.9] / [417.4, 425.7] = 1.03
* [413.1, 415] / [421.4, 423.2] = 0.96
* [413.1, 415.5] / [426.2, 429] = 0.95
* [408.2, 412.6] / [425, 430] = 1.03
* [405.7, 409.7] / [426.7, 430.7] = 0.97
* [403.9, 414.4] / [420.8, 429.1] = 1.01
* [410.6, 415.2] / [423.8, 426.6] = 1.02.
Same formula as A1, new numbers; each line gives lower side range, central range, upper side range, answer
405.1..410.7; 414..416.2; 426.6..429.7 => -0.060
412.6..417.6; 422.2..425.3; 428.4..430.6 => -0.025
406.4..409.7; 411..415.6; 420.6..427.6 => -0.048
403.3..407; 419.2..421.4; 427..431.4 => -0.067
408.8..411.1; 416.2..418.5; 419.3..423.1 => -0.093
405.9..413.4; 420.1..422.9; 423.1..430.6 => -0.040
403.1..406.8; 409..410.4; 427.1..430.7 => 0.046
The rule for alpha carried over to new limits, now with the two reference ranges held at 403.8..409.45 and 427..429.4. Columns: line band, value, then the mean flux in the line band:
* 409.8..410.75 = 0.07 mag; 7.51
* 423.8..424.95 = -0.11 mag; 8.72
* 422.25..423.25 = 0.01 mag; 7.86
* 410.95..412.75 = -0.06 mag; 8.4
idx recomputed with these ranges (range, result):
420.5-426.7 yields 7.25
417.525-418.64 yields 7.77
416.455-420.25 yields 7.63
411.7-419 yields 7.53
